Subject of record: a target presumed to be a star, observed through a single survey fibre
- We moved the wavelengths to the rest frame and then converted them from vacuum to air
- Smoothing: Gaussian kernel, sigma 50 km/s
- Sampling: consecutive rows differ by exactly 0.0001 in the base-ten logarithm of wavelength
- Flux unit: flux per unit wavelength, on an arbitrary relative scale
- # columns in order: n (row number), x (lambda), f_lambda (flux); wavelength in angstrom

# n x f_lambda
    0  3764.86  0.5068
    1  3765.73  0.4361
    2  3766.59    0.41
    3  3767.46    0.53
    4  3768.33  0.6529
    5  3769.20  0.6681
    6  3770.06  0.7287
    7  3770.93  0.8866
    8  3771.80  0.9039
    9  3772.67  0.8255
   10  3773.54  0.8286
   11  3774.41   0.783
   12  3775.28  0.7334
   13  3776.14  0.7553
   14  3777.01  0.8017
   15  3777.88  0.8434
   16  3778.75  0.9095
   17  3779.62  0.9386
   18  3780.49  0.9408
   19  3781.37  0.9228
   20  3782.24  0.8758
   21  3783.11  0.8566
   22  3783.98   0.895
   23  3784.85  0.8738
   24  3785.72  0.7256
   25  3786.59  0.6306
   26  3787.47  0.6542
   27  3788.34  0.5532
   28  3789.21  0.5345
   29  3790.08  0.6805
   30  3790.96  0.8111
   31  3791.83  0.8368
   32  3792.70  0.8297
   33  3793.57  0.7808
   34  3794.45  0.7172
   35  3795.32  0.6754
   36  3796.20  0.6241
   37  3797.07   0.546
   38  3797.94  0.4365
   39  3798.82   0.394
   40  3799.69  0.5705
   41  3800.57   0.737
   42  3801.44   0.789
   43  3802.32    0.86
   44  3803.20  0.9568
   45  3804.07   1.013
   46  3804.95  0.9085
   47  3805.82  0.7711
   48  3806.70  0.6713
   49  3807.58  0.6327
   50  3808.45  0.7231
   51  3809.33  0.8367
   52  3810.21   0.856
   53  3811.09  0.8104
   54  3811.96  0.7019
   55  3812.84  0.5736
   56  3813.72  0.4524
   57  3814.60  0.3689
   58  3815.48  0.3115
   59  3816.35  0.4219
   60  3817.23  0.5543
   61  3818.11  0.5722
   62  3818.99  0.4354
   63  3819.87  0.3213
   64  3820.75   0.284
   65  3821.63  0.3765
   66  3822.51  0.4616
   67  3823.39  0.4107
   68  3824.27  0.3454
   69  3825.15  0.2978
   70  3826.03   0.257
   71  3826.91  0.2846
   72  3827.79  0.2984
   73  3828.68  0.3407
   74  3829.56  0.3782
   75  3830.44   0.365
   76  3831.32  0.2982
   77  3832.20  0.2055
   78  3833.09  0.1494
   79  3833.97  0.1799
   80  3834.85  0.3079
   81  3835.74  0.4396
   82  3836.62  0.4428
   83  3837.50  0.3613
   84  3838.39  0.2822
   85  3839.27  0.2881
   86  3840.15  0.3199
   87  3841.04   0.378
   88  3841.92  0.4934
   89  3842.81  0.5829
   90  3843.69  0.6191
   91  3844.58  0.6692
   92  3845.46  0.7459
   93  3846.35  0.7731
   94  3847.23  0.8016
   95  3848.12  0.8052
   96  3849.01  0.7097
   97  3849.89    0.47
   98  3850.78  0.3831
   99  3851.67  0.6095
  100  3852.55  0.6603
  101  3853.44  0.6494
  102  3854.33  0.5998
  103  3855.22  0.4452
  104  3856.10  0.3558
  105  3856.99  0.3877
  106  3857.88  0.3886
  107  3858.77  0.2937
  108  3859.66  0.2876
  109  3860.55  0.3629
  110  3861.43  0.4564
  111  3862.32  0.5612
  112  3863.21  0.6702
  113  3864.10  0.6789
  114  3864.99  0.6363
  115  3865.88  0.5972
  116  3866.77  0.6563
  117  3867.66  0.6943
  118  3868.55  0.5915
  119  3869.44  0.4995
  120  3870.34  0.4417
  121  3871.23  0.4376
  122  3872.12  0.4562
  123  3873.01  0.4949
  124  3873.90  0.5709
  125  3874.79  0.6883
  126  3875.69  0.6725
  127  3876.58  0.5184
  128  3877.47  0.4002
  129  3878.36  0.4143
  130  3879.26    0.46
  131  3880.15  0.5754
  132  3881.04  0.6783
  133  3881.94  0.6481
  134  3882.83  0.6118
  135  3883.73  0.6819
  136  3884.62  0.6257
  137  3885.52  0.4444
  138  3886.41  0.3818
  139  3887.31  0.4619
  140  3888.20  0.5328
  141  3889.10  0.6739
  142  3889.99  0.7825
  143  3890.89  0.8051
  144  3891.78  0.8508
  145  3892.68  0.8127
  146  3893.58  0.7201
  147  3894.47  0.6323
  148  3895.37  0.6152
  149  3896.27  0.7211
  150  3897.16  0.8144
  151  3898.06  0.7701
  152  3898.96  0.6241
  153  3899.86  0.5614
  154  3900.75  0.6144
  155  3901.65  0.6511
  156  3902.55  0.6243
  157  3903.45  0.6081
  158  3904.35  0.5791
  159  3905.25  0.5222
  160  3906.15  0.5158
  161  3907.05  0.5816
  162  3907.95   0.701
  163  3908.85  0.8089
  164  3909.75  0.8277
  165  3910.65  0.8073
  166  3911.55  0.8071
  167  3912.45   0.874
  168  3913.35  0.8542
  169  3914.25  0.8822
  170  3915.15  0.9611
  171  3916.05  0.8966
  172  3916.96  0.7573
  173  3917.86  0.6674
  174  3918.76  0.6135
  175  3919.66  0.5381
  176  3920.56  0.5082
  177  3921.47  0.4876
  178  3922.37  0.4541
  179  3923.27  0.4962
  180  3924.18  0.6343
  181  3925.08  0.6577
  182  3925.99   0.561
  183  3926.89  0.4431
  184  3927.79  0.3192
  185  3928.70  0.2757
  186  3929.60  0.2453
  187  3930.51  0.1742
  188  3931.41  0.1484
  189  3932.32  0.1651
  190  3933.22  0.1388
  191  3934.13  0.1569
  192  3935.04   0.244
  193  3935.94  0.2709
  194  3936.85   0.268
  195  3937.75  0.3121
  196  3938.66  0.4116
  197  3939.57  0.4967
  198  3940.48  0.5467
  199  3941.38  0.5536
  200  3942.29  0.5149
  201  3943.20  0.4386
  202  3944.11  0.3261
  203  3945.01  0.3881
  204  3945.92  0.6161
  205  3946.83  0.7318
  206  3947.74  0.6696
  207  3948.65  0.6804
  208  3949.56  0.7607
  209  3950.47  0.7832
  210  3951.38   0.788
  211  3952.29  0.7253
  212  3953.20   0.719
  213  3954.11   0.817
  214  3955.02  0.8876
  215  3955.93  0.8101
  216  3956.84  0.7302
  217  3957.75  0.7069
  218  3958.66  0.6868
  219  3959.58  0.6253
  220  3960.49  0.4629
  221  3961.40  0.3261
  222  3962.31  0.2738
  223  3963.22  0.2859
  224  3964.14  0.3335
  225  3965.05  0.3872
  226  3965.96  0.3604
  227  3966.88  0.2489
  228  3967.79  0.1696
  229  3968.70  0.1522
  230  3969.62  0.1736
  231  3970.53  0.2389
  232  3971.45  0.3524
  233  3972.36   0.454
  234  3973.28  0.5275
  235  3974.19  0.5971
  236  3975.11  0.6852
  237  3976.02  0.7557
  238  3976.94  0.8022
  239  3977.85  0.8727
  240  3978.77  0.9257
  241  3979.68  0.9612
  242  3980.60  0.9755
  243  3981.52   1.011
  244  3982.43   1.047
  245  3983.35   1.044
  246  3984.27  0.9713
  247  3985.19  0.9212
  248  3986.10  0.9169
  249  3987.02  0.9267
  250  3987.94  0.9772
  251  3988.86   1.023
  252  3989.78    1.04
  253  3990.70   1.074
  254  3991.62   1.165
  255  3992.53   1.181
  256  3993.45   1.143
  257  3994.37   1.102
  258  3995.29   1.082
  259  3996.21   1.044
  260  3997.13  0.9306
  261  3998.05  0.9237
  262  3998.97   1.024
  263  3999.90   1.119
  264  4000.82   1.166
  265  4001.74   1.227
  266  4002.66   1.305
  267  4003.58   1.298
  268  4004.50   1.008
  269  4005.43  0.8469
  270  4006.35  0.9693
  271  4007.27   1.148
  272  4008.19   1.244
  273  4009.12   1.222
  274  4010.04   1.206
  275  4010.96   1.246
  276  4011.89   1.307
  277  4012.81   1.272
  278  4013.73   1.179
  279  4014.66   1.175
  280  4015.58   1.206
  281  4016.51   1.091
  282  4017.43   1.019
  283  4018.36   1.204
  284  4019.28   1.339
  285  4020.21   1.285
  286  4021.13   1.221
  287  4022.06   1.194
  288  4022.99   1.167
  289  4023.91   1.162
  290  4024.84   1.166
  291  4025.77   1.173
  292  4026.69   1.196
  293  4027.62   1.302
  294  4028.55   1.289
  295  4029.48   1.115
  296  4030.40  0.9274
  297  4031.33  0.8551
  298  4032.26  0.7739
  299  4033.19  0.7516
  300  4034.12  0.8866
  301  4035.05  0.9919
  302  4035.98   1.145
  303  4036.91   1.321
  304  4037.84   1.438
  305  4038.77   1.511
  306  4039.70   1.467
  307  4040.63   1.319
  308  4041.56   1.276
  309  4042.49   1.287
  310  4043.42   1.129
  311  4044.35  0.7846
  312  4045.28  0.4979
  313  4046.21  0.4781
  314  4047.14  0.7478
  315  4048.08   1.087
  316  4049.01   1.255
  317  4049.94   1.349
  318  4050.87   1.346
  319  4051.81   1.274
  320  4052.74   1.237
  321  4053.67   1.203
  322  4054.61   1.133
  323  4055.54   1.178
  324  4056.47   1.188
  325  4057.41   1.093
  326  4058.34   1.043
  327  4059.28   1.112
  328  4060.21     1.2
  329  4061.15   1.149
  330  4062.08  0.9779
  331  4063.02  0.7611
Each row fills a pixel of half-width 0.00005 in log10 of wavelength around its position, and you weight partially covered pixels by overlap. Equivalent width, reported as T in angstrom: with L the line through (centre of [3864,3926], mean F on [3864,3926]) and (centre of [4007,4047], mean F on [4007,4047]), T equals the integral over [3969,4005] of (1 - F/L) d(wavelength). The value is 2.6 angstrom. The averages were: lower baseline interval 0.635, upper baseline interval 1.14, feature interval 0.92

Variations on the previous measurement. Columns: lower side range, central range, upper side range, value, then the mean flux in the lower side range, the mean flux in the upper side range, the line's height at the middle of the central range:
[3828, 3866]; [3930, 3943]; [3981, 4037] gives 8.02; 0.473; 1.1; 0.82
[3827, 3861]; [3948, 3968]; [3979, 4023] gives 7.43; 0.449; 1.11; 0.926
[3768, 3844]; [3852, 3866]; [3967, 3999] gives 3.51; 0.601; 0.826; 0.668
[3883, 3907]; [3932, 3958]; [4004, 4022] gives 9.93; 0.638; 1.17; 0.863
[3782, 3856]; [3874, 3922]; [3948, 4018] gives 3.25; 0.564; 0.854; 0.704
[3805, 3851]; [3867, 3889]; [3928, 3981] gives -2.47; 0.481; 0.501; 0.489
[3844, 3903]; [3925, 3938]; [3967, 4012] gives 8.14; 0.59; 0.921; 0.756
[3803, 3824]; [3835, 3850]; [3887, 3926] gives 2.06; 0.595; 0.681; 0.622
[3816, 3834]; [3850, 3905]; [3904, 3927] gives -3.87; 0.348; 0.674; 0.537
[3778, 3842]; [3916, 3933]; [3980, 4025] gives 8.17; 0.573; 1.11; 0.893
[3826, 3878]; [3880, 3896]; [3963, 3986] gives -3.66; 0.483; 0.619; 0.523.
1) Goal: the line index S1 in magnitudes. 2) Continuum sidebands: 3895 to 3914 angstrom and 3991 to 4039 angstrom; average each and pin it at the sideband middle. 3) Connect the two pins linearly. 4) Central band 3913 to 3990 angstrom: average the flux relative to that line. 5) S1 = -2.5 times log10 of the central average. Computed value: 0.45 mag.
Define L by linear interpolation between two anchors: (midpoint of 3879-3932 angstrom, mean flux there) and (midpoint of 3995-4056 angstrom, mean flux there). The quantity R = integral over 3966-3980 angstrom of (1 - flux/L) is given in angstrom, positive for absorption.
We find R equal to 6.1 angstrom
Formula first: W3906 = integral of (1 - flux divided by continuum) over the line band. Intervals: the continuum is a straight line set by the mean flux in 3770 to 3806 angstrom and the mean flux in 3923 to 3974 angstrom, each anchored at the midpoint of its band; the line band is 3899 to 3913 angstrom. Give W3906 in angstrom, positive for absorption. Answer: -3.4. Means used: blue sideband 0.77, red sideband 0.459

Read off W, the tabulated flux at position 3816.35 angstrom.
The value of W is 0.4219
